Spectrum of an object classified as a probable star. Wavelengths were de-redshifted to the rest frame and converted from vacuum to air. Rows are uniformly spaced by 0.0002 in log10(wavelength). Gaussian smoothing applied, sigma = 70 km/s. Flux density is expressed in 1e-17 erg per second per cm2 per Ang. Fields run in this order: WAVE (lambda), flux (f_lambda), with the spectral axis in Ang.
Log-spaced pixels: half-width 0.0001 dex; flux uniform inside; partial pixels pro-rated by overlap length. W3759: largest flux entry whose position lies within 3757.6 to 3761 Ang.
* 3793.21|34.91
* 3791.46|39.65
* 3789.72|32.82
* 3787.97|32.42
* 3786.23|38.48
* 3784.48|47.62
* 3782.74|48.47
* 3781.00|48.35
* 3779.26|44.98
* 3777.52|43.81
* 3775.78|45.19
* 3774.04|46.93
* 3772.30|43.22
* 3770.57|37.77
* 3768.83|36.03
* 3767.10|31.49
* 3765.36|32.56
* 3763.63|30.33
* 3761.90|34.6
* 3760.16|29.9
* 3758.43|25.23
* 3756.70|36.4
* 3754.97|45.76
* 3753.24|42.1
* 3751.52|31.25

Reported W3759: 29.9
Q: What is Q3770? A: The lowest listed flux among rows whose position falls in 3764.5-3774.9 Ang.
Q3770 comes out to 31.49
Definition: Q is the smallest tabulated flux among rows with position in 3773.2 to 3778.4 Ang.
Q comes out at 43.81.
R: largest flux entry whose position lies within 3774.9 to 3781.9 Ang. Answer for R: 48.35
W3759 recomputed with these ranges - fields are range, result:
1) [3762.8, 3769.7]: 36.03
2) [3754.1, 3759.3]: 45.76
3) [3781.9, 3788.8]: 48.47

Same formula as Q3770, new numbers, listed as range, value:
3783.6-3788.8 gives 32.42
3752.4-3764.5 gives 25.23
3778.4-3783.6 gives 44.98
